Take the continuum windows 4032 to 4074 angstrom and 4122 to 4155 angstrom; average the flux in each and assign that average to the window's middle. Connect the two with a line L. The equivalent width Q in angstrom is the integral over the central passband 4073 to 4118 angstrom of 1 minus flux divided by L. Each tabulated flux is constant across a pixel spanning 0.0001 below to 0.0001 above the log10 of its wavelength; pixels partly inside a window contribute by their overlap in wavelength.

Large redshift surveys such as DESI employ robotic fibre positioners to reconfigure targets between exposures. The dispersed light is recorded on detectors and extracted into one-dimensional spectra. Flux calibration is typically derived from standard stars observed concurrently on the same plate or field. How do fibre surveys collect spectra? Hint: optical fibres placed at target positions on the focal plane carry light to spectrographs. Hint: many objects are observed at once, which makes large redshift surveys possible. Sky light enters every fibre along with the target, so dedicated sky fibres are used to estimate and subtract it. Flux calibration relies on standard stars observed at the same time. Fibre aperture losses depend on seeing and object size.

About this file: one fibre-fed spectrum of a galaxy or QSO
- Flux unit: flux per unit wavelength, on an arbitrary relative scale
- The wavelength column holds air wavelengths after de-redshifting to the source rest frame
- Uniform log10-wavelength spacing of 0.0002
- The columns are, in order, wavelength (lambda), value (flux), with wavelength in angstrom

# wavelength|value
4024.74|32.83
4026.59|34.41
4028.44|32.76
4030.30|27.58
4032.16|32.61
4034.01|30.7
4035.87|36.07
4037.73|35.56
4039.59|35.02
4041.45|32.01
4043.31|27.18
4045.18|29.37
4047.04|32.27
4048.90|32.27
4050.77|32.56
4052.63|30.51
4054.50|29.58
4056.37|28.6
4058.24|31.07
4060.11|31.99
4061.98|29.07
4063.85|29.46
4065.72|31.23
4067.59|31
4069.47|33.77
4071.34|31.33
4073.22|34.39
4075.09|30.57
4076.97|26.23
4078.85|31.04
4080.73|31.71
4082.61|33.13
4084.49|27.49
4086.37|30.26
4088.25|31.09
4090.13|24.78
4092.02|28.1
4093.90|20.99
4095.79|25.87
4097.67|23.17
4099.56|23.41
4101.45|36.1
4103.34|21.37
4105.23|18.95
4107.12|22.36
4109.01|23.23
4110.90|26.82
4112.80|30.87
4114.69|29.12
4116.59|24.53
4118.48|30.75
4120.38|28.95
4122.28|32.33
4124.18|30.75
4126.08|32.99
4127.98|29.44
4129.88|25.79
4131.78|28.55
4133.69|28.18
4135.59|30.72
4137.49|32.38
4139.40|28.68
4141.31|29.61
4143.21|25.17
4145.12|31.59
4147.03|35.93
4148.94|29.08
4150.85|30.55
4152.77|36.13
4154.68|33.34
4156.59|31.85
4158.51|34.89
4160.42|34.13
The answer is 5.58 angstrom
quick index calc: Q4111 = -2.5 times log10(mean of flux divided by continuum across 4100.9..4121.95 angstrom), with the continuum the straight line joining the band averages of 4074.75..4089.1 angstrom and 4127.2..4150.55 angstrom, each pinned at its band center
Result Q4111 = 0.13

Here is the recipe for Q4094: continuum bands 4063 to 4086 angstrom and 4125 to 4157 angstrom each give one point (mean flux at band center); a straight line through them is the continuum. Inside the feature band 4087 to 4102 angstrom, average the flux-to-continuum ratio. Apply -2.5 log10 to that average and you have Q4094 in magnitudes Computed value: 0.16 mag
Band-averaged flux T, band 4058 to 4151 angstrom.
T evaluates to 28.9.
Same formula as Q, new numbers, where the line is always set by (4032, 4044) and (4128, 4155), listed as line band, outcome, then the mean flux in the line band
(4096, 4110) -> 3.2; 24.2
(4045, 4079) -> 1.5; 30.9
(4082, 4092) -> 0.8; 29.1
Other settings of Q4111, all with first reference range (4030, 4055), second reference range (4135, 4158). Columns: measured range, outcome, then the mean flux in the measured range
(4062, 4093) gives 0.047 mag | 30.3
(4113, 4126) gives 0.061 mag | 29.7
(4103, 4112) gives 0.353 mag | 22.8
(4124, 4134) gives 0.078 mag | 29.2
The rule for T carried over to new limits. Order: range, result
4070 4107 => 27.8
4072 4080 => 30.6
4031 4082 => 31.4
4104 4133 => 27.6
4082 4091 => 29.3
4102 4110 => 22.2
